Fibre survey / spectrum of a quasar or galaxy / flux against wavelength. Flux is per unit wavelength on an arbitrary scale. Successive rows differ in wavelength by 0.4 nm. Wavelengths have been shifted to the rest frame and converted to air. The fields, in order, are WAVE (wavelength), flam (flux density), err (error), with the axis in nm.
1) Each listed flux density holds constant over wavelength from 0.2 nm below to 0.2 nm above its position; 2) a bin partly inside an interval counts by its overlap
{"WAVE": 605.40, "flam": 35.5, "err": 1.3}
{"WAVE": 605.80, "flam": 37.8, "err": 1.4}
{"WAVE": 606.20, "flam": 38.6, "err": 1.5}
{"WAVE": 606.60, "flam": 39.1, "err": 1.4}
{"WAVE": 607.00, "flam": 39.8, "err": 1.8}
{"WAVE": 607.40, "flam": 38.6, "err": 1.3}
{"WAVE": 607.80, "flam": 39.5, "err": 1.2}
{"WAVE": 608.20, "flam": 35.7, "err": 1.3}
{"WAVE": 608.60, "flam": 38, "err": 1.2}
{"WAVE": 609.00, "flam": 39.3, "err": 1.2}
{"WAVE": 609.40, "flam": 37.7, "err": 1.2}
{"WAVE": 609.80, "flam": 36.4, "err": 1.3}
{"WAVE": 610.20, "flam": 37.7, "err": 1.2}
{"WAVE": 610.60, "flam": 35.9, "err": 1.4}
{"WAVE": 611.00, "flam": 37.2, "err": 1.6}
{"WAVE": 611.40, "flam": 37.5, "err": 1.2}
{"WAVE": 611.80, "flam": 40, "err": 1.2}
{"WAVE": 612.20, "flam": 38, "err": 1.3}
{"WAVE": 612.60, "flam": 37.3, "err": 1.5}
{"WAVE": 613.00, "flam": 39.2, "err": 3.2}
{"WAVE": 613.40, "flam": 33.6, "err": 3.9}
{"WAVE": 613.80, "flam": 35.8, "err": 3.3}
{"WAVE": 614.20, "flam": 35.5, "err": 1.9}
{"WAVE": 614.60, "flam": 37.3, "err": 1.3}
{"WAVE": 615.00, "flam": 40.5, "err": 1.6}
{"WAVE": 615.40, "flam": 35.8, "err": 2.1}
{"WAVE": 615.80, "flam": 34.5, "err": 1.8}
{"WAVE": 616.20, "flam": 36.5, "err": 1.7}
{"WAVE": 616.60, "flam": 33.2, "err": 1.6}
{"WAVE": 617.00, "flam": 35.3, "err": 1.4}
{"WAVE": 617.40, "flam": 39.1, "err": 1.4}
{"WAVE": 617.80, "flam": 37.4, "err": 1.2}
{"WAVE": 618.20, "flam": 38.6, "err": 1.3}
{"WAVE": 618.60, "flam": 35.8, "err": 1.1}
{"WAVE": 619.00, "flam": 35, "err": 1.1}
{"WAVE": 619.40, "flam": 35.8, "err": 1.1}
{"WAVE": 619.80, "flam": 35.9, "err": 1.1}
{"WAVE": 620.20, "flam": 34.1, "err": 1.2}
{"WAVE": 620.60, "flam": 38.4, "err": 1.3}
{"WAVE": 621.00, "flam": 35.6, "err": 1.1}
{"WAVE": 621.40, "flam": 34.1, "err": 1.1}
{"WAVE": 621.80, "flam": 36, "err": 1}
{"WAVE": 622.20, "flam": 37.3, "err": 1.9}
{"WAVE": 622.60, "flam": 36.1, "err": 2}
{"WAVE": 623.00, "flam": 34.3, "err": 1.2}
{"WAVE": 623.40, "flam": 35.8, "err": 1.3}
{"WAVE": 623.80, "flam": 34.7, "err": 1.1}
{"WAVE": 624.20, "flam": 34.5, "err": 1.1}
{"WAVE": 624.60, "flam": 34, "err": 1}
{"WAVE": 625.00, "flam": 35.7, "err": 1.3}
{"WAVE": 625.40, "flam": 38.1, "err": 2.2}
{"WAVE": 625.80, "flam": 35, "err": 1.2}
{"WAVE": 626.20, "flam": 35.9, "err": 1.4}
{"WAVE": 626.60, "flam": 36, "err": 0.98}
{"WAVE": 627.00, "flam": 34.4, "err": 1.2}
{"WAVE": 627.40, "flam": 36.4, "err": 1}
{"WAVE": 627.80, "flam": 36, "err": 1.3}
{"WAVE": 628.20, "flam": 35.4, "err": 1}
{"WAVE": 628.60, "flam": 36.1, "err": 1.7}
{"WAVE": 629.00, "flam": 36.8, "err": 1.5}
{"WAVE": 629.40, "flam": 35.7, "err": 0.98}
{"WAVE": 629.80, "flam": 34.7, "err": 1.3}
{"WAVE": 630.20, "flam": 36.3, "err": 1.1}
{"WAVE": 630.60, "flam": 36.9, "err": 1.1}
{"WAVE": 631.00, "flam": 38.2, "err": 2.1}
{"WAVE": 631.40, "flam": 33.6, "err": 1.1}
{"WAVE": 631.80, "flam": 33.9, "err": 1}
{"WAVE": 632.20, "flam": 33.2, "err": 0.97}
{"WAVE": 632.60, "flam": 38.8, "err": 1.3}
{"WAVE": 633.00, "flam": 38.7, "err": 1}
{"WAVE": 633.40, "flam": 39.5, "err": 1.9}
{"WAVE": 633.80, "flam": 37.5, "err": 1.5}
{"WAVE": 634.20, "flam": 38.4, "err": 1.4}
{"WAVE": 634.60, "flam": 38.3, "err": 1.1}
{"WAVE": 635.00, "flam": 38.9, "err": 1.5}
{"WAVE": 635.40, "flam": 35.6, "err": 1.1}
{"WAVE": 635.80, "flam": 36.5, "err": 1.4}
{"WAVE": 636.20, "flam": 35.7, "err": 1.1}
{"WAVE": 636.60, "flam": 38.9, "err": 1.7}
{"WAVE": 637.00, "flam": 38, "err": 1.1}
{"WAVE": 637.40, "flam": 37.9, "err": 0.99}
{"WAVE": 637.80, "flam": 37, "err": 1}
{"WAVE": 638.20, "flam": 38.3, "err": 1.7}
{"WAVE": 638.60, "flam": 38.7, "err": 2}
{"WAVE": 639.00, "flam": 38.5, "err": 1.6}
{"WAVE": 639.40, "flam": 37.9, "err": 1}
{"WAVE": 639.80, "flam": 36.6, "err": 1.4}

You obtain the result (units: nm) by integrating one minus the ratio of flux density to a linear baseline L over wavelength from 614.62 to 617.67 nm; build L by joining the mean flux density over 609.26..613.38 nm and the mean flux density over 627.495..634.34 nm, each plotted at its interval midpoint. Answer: 0.06 nm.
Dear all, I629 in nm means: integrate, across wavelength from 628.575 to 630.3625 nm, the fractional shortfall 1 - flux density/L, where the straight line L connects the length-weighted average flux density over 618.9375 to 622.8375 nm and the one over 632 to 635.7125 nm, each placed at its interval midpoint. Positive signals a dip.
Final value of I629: 0.05 nm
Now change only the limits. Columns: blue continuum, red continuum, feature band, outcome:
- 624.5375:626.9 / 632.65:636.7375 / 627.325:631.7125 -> 0.087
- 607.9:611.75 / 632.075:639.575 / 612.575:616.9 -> 0.146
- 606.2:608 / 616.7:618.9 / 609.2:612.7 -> 0.077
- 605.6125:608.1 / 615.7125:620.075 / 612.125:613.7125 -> 0.019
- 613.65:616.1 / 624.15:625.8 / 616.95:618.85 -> -0.055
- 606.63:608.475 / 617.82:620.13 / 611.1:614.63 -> 0.026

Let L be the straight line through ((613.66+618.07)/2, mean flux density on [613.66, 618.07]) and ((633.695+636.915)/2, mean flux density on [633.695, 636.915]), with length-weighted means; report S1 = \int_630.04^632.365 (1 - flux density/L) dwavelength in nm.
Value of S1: 0.12 nm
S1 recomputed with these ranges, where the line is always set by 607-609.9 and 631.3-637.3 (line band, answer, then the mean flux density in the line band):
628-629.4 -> 0.05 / 36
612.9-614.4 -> 0.08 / 35.8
